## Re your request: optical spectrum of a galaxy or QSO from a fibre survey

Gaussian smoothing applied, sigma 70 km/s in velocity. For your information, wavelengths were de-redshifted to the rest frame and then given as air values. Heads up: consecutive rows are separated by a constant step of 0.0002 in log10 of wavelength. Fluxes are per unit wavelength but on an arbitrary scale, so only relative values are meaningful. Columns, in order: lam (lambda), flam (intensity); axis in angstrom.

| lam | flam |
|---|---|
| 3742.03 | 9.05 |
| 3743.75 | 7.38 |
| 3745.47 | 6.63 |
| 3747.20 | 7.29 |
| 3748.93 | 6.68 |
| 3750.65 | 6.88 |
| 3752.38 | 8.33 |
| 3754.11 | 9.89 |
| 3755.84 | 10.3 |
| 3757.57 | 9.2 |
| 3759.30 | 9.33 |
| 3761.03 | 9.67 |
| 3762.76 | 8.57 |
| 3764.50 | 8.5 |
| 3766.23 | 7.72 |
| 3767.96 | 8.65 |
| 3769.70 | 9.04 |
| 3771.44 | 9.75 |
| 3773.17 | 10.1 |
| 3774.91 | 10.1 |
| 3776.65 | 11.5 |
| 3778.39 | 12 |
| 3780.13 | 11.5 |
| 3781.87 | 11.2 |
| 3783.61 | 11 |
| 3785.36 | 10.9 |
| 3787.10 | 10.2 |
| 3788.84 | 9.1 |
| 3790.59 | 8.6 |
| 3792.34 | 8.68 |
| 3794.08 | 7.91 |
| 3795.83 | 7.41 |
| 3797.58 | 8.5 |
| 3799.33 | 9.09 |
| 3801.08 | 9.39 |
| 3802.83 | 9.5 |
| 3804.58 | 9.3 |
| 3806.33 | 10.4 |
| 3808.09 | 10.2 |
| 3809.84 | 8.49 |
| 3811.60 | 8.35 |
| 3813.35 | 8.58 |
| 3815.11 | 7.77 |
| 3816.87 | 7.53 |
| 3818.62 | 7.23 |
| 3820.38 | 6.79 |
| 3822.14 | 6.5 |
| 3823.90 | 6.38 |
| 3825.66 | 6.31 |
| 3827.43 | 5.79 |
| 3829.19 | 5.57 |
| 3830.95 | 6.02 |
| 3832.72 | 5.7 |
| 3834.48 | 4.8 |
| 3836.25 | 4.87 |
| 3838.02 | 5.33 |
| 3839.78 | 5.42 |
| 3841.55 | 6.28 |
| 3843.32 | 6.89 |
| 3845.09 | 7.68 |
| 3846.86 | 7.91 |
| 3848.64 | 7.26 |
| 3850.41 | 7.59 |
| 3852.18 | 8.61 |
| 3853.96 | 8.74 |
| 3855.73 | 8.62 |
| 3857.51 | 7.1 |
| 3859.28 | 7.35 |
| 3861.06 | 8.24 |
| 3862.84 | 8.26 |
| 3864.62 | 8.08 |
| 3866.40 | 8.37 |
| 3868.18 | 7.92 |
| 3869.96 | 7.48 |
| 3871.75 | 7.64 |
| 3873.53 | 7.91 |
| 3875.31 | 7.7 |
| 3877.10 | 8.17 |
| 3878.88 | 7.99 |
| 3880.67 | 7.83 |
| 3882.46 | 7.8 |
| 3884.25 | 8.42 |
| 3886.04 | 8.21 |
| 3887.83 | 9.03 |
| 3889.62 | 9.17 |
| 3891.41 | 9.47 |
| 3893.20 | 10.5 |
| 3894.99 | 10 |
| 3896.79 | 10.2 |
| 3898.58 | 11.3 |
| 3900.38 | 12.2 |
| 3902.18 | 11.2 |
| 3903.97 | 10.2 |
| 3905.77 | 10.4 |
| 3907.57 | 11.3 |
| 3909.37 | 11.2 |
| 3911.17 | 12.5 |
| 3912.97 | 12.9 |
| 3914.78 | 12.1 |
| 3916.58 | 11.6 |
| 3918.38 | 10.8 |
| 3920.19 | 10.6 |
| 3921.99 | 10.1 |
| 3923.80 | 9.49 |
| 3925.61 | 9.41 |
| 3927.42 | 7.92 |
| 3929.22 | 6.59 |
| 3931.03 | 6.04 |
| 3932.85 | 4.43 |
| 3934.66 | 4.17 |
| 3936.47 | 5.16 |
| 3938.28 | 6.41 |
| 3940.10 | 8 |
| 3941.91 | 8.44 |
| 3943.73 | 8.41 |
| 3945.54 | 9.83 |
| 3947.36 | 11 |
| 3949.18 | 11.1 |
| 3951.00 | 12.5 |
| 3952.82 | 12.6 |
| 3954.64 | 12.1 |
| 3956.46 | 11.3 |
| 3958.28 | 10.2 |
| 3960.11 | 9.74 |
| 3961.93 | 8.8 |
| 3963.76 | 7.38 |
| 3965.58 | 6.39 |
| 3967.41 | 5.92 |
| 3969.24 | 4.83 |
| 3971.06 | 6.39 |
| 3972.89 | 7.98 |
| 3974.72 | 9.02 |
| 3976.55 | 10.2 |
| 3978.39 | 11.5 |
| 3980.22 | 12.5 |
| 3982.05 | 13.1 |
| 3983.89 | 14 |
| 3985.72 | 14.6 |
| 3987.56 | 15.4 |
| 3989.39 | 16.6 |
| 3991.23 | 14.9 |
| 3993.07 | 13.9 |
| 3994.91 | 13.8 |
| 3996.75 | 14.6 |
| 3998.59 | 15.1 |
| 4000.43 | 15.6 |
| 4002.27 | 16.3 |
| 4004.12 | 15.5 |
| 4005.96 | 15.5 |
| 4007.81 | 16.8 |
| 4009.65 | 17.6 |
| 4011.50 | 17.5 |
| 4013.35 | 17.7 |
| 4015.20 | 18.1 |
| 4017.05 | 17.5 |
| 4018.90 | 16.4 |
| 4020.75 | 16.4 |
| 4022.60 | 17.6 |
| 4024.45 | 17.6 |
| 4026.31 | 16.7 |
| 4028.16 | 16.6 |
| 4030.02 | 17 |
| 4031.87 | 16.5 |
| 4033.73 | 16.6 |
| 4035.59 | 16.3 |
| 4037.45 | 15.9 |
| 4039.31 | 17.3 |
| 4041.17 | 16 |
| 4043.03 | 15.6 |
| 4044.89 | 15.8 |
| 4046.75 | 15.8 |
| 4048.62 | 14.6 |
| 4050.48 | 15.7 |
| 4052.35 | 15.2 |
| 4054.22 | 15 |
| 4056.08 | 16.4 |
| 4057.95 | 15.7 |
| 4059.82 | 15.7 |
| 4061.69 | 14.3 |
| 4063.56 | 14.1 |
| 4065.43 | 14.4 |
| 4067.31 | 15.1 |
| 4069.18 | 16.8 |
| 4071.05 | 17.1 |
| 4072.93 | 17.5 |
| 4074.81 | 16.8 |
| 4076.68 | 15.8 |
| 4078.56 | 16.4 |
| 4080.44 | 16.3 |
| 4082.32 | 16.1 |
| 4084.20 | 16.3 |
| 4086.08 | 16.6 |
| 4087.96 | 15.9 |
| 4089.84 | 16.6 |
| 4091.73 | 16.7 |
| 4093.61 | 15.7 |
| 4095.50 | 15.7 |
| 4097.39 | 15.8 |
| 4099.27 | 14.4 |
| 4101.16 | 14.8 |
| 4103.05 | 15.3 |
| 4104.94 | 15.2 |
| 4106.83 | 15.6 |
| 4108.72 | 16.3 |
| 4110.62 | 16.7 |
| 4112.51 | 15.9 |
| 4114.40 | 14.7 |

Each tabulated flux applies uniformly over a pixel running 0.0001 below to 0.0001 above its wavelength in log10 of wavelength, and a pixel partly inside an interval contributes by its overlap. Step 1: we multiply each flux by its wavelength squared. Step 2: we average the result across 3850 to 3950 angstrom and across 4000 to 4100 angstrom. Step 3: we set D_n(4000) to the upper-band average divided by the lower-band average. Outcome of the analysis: 2.0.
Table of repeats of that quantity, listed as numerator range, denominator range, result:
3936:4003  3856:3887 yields 1.46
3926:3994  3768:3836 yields 1.24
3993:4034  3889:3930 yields 1.65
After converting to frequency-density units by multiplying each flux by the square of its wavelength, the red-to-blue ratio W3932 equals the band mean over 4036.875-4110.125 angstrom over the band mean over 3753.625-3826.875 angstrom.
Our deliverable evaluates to 2.02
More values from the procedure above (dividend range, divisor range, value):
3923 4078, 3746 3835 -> 1.72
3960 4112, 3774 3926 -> 1.87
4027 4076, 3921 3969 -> 1.96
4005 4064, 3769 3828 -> 2.05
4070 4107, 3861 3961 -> 1.88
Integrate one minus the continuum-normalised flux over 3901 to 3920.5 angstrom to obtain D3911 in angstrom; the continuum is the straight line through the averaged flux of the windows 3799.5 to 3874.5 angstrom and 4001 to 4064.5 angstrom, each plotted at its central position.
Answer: -1.1 angstrom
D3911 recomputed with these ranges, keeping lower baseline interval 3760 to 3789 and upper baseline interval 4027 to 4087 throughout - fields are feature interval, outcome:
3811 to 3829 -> 6.4 angstrom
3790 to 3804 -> 2.4 angstrom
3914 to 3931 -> 4.5 angstrom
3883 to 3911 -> 5.3 angstrom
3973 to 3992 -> 1.9 angstrom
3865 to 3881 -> 5.5 angstrom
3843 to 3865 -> 7.1 angstrom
